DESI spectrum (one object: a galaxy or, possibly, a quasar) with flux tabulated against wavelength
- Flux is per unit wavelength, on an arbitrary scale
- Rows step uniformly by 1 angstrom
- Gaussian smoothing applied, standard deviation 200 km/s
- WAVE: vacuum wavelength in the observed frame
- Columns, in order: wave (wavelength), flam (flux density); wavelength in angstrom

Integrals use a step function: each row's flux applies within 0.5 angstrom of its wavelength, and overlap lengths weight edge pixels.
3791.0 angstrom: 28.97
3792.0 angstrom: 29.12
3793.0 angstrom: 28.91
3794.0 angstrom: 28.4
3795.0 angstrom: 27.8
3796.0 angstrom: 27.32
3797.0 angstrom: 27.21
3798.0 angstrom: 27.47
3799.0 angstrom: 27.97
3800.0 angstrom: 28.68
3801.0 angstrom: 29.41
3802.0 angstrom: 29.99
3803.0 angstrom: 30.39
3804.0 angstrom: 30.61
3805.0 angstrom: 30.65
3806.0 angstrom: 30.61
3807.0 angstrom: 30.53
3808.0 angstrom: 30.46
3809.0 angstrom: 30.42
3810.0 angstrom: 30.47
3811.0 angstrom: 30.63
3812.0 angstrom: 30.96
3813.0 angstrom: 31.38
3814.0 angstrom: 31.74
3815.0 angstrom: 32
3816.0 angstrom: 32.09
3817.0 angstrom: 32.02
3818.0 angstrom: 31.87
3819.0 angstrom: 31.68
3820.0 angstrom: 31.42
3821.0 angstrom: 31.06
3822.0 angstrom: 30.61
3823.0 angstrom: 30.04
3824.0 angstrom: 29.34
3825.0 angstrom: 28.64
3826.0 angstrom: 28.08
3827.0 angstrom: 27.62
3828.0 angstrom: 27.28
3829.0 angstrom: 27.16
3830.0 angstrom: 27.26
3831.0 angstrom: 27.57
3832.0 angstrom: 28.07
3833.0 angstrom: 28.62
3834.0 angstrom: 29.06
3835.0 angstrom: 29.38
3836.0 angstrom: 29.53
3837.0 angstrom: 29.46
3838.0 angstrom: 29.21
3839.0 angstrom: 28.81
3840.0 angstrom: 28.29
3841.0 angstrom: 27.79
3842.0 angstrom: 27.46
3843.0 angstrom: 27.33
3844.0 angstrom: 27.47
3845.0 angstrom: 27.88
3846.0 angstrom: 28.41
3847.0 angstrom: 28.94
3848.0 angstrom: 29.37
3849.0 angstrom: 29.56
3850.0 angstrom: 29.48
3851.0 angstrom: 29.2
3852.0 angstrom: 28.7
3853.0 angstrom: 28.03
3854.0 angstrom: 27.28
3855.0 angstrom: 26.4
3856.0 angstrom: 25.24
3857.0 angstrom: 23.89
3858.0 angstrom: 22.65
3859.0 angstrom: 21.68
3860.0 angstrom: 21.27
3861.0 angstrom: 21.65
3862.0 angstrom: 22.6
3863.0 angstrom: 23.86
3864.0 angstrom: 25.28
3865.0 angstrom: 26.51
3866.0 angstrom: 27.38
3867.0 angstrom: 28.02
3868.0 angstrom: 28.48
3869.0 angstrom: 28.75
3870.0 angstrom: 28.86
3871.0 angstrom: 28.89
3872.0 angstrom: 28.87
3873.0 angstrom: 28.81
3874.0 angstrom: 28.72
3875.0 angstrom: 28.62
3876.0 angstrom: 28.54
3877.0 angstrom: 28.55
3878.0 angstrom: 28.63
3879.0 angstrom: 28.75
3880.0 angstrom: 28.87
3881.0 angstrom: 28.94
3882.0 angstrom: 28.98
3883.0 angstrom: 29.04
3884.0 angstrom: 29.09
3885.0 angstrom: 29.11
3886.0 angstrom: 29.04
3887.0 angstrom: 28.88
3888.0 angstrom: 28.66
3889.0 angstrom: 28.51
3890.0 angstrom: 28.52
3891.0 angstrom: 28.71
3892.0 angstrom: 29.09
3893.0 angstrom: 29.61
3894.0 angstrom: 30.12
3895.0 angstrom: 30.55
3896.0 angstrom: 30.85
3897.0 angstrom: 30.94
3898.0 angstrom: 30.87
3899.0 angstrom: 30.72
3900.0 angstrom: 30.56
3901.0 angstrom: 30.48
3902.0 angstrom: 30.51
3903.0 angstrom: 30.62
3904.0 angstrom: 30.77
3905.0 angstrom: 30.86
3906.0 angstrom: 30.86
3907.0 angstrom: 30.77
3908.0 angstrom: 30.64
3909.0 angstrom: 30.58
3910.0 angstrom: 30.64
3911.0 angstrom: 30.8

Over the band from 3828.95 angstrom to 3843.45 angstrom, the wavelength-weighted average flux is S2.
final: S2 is 28.4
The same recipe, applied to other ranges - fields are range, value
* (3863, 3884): 28.3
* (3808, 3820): 31.4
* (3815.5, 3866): 27.8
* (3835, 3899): 28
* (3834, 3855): 28.5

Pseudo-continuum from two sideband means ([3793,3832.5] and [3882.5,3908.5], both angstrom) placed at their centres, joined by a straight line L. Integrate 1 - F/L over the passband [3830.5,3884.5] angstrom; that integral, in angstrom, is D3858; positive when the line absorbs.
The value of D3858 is 3.99 angstrom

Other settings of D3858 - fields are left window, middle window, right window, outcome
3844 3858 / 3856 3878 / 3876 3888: 1.56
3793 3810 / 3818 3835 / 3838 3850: -0.18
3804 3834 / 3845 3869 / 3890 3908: 3.05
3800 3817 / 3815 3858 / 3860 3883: 0.89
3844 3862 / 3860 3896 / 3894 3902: 0.84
